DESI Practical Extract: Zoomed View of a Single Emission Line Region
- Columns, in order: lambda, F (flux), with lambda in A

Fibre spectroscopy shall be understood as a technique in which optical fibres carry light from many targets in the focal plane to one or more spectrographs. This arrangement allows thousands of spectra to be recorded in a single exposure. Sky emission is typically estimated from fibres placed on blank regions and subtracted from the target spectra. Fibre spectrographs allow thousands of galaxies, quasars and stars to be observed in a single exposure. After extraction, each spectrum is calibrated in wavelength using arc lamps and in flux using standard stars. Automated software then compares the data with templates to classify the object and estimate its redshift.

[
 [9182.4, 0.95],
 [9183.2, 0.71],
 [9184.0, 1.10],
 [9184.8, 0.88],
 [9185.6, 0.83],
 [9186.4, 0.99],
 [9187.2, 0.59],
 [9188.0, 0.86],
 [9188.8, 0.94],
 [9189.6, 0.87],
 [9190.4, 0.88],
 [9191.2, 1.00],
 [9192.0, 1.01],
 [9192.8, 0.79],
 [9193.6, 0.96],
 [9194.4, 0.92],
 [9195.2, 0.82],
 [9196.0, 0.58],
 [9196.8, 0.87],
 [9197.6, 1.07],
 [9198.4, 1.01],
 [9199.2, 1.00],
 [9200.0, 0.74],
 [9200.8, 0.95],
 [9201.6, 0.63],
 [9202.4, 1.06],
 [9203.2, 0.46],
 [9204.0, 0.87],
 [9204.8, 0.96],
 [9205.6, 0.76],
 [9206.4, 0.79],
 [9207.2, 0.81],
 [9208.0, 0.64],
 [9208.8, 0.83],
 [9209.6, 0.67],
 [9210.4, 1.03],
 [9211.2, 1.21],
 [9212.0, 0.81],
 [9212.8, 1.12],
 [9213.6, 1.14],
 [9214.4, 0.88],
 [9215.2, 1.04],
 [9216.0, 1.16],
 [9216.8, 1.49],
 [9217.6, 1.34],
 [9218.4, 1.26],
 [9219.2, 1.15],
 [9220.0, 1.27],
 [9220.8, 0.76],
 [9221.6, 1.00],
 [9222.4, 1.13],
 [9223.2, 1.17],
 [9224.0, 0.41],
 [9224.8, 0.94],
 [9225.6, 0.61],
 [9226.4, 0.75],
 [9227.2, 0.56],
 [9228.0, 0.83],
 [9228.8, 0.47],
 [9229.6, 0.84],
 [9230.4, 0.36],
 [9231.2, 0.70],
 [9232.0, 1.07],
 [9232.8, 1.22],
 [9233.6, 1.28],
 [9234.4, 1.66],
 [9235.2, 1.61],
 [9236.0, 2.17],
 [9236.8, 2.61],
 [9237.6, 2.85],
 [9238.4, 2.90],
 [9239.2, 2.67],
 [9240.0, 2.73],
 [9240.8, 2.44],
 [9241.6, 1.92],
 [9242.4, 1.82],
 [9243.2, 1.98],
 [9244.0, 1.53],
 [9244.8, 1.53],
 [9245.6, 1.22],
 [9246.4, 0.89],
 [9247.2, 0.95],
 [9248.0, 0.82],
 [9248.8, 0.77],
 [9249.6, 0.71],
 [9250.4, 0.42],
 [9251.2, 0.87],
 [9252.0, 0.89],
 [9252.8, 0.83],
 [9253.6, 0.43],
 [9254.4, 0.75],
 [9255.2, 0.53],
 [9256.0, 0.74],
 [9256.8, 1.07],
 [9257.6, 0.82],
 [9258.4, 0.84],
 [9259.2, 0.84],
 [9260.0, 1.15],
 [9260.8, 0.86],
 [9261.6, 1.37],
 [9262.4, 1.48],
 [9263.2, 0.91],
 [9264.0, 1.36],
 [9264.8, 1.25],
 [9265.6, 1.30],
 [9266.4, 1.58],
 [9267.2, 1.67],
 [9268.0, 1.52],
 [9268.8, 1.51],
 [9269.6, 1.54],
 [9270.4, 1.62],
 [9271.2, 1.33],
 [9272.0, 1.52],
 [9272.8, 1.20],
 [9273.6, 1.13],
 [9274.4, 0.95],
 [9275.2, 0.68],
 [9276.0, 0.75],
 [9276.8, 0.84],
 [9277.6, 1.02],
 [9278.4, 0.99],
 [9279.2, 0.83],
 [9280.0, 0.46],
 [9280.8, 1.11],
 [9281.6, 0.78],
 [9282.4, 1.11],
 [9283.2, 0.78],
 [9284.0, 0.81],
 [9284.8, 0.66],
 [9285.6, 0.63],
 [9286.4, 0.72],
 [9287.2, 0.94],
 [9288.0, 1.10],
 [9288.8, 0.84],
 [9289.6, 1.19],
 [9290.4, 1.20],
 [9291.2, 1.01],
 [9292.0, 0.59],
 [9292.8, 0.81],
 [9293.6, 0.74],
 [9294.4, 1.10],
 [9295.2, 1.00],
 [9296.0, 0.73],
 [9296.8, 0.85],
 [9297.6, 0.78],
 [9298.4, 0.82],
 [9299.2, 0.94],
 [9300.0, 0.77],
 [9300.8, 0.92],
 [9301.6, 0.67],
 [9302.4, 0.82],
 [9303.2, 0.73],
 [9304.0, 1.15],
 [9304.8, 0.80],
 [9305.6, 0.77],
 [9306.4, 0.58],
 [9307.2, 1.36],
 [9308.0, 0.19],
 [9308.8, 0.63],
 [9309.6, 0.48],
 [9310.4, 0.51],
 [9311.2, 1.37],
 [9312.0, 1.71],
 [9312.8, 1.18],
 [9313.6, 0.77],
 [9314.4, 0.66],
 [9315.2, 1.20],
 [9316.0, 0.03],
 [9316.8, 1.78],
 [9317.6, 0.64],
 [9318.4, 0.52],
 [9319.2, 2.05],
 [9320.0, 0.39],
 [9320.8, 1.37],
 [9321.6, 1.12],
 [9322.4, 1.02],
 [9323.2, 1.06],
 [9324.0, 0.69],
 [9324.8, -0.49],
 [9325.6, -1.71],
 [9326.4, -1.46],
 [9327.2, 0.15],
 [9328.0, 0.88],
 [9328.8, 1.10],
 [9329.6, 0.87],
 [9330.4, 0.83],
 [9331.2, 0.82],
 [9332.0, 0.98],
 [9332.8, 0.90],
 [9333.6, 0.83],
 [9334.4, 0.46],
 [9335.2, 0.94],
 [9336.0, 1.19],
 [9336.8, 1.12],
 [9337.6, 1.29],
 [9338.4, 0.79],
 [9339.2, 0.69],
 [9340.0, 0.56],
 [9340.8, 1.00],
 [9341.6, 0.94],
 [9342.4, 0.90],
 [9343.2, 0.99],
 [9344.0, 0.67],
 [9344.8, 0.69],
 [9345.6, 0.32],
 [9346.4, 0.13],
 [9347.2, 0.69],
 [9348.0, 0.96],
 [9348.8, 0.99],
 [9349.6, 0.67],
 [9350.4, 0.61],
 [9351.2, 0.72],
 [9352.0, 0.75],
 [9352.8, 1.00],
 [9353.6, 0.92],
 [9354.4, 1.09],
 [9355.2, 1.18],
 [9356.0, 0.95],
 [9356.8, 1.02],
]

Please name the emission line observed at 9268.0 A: [N II] 6583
